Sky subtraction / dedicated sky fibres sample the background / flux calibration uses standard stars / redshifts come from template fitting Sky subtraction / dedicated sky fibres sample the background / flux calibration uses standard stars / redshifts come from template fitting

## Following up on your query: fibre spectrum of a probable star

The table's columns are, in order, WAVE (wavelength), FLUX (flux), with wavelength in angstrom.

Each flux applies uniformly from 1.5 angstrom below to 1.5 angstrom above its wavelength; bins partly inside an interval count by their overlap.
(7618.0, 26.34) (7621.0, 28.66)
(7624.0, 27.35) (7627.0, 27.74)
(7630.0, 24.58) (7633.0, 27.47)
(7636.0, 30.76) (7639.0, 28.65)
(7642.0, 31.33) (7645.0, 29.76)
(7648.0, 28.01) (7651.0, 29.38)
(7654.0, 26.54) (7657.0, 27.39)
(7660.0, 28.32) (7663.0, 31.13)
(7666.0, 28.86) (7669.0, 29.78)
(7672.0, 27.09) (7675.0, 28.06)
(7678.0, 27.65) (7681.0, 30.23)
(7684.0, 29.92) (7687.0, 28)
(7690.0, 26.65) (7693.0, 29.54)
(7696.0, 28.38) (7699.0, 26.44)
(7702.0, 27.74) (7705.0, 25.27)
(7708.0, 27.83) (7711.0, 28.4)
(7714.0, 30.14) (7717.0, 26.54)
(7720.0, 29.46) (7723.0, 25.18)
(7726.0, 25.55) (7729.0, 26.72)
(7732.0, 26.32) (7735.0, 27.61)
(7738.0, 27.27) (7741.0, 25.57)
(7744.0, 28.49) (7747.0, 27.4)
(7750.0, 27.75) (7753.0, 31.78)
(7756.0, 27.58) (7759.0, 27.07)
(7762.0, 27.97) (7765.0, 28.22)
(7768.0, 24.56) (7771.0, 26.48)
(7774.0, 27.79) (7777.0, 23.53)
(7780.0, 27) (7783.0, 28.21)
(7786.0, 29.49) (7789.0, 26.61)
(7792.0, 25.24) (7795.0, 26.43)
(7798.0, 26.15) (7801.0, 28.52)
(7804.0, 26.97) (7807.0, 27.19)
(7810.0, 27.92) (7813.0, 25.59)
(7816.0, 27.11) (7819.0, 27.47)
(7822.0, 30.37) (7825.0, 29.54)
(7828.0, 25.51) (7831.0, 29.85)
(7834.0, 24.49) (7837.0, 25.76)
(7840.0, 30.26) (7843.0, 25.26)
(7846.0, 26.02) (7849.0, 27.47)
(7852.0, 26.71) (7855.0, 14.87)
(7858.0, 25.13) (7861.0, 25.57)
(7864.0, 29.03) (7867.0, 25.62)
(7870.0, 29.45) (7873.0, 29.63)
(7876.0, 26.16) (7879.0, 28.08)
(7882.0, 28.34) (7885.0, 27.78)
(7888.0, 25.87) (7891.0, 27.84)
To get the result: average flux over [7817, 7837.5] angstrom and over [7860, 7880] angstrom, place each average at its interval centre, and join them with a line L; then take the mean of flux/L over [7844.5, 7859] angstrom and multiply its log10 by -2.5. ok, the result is 0.15 mag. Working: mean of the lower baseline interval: 27.6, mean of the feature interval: 24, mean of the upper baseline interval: 27.7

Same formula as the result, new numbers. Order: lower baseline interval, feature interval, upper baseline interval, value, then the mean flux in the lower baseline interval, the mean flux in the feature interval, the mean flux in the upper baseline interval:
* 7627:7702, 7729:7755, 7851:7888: 0.00 mag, 28.5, 27.7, 26.3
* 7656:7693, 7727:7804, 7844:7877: 0.01 mag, 28.6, 27.2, 26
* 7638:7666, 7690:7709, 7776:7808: 0.03 mag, 28.9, 27.5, 26.9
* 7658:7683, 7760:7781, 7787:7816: 0.03 mag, 28.9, 26.5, 26.8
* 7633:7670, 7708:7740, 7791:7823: 0.03 mag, 29.1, 27.3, 27.2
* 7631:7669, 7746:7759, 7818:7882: -0.03 mag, 28.9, 28.5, 26.8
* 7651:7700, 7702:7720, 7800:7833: 0.02 mag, 28.4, 27.8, 27.8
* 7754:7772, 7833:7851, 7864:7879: 0.04 mag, 27.1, 26.6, 27.9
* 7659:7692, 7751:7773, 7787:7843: 0.01 mag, 28.7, 27.7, 27.2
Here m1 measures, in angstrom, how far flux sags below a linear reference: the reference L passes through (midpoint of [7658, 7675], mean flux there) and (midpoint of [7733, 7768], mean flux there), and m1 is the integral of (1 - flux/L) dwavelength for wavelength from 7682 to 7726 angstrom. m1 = 0.94 angstrom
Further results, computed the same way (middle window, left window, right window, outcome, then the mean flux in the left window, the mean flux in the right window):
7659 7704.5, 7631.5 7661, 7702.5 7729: -0.71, 28.8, 27.3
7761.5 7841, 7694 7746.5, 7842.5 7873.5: -2.34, 27.3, 25.8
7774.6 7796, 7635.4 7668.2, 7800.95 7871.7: 0.52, 29.1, 26.7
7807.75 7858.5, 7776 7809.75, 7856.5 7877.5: 1.17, 26.9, 27.2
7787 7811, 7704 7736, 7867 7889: 0.51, 27.2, 27.8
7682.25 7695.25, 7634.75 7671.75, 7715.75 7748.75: -0.20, 29.1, 26.9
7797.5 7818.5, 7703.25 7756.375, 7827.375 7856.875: -0.75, 27.5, 25.6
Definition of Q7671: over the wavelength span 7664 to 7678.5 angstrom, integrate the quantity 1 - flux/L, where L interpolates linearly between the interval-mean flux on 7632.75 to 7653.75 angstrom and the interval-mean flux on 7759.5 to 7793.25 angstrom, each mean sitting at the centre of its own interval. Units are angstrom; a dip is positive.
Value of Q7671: 0.2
